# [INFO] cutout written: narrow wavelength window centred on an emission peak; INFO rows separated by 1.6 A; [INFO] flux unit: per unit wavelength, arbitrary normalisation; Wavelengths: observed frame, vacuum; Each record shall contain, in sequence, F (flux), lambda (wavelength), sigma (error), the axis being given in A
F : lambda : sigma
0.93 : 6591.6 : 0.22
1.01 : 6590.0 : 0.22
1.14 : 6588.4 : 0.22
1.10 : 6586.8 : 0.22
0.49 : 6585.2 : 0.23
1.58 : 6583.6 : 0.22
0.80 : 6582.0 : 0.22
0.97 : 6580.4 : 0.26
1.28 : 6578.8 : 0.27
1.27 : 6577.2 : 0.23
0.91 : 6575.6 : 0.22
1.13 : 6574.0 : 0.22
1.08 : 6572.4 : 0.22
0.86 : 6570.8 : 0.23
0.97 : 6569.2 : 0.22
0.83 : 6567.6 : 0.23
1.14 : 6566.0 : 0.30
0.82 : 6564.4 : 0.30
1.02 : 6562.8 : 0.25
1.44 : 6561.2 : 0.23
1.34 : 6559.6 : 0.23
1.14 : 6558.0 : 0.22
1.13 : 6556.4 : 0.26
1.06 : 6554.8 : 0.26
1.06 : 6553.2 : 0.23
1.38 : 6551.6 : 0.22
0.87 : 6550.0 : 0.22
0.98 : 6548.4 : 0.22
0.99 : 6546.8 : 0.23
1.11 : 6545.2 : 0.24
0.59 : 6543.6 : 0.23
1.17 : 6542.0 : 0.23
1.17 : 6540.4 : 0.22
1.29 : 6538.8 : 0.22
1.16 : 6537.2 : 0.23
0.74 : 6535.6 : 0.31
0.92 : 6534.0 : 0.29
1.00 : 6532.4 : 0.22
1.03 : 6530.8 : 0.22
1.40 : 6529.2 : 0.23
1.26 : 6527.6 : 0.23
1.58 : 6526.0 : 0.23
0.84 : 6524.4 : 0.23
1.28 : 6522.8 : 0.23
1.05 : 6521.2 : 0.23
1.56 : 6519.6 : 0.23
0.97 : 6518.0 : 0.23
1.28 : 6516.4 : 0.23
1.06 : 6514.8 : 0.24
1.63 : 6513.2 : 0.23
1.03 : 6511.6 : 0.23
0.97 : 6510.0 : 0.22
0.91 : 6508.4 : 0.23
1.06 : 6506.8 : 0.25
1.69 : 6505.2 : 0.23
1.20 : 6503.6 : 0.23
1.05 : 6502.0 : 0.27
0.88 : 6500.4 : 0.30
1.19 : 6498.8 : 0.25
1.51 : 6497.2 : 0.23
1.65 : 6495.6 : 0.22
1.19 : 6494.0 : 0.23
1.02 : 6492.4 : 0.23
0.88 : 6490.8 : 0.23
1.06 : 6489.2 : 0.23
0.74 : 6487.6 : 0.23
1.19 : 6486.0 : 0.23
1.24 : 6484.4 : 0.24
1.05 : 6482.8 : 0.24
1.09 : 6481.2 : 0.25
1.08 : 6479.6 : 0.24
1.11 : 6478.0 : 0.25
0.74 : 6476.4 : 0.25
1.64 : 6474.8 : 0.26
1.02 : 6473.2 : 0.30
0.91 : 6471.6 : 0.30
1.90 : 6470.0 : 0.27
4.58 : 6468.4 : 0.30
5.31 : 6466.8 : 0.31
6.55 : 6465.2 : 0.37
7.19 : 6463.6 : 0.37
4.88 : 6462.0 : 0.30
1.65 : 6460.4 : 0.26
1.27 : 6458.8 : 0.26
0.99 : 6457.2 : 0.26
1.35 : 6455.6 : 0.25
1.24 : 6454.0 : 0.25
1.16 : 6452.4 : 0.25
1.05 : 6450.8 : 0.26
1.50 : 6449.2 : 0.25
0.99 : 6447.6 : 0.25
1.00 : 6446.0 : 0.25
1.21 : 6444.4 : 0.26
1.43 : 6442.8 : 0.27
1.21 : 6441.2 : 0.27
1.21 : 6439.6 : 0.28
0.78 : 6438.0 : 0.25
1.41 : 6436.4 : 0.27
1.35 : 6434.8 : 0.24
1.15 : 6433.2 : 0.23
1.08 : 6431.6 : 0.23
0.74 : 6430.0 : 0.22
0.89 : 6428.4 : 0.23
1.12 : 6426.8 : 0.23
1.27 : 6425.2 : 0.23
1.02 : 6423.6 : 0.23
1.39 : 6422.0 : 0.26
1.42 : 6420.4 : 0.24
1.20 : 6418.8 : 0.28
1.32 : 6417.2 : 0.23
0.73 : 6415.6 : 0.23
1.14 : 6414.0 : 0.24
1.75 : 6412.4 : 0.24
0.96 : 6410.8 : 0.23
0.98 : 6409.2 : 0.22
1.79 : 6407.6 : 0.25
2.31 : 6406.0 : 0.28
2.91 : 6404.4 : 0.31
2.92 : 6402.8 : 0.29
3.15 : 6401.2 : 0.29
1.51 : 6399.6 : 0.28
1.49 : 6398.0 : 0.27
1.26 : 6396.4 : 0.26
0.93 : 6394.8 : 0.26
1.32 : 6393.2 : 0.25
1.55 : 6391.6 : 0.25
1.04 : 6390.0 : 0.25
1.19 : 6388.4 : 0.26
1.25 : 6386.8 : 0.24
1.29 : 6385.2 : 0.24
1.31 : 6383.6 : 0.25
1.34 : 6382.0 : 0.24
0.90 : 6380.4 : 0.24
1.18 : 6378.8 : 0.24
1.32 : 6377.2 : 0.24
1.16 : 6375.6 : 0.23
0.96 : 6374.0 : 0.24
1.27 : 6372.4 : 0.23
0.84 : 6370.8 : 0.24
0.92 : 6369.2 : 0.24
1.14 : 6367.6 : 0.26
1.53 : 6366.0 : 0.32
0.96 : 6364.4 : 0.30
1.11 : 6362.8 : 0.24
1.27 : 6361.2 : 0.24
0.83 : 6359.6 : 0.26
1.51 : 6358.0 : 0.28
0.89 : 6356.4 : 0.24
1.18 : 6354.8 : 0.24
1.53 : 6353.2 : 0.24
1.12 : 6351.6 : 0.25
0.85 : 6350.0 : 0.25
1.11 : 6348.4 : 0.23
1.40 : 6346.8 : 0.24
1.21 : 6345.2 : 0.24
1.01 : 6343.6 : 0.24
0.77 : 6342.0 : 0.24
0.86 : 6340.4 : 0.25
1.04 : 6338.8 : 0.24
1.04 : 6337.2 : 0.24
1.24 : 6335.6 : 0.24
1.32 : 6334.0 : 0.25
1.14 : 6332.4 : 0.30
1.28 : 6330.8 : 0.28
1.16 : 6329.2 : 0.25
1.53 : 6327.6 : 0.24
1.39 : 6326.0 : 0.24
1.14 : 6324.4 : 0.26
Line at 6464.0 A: [O III]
